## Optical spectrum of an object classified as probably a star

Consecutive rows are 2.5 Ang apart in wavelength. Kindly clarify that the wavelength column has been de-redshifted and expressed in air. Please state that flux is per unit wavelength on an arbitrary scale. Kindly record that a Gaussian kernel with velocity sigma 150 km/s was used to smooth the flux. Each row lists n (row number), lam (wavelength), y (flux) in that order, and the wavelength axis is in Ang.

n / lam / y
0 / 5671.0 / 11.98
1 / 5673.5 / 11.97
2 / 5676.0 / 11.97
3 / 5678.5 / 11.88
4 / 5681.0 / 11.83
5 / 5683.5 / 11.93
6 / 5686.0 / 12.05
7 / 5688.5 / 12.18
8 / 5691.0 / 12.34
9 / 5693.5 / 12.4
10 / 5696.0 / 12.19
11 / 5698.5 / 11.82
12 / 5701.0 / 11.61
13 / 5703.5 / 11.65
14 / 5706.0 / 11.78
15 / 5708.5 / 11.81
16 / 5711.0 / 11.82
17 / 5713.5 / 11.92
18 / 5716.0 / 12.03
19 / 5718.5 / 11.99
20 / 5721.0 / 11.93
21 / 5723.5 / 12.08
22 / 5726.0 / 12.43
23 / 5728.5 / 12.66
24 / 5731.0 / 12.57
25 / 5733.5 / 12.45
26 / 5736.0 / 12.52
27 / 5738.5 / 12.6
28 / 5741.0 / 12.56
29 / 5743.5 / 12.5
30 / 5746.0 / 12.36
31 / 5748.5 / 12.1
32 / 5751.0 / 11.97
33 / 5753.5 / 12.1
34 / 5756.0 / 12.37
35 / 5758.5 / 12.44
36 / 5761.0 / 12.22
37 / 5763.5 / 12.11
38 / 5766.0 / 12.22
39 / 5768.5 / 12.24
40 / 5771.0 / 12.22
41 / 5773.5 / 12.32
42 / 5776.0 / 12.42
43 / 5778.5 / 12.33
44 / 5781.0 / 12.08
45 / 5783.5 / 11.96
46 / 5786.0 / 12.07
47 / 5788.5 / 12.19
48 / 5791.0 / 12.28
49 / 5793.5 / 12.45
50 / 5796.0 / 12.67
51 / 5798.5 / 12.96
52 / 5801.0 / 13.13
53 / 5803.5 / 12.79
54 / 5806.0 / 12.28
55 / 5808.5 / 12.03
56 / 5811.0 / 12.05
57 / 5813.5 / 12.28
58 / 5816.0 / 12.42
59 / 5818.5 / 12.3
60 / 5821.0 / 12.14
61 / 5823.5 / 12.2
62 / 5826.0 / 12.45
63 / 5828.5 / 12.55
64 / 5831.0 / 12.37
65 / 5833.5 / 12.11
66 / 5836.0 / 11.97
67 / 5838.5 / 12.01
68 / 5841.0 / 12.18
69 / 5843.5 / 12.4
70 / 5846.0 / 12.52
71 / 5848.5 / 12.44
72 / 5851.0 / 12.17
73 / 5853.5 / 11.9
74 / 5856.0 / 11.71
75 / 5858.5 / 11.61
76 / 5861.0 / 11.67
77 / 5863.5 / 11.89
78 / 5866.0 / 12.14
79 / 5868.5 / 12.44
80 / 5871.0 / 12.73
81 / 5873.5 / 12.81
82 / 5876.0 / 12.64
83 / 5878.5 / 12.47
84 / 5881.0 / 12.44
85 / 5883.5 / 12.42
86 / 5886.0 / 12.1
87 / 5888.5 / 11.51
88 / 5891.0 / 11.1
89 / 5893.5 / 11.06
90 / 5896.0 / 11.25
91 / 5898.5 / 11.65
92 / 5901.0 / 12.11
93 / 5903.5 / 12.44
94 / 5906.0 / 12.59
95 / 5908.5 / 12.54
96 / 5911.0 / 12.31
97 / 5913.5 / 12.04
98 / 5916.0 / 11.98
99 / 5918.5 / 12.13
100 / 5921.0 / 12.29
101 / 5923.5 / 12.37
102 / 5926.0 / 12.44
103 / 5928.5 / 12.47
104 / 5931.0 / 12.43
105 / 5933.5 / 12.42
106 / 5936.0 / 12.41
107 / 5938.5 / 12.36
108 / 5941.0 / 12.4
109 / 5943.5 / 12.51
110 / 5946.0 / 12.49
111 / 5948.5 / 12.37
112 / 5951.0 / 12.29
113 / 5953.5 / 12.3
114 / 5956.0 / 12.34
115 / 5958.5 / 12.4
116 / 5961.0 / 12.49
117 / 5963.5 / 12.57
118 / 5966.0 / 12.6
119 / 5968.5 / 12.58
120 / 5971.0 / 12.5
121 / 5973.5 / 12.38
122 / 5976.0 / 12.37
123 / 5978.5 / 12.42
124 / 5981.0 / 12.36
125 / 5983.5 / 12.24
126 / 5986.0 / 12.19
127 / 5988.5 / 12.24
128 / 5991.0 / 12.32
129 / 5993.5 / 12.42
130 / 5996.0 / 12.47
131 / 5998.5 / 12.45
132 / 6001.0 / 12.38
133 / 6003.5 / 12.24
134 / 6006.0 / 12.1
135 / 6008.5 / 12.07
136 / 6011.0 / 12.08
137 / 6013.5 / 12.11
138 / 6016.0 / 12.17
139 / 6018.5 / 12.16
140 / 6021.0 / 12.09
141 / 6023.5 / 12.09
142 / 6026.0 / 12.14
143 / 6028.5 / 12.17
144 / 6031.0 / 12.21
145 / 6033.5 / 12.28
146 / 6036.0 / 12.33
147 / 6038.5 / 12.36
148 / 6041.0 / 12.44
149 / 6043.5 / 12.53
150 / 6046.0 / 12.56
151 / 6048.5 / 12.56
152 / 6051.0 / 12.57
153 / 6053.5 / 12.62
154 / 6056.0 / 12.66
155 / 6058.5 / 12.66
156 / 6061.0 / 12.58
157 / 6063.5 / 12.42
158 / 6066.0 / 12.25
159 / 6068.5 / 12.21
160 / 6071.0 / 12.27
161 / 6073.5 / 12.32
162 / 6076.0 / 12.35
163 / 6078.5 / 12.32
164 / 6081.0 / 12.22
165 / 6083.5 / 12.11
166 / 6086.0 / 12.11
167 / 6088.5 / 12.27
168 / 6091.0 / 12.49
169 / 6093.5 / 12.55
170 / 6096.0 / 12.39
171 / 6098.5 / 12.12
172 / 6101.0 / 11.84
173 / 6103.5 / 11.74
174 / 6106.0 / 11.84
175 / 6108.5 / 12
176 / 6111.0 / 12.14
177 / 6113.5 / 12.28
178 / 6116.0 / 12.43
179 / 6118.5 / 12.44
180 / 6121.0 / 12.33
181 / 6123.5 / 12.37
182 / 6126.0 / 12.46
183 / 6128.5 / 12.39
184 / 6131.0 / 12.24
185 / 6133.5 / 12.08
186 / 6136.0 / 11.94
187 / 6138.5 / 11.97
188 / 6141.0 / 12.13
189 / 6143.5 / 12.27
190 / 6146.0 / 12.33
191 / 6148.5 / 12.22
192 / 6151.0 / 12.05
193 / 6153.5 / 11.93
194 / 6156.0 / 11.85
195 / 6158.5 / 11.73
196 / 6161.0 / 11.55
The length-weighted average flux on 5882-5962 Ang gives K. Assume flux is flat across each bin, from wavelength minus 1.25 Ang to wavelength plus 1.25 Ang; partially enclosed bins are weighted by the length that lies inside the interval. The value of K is 12.2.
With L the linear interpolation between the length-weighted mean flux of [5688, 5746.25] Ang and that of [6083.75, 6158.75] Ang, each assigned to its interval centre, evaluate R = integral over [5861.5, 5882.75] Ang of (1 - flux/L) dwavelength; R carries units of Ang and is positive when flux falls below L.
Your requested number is -0.43 Ang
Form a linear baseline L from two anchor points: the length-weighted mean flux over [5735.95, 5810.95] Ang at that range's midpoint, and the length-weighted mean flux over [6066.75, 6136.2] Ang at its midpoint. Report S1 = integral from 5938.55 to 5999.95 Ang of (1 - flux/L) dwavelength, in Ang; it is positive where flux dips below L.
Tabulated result -0.6 Ang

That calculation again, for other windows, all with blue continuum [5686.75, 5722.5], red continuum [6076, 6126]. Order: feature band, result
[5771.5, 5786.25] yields -0.2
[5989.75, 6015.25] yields -0.2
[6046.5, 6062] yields -0.5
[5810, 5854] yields -0.8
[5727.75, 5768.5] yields -1.2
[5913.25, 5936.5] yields -0.4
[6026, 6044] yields -0.2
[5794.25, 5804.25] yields -0.7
